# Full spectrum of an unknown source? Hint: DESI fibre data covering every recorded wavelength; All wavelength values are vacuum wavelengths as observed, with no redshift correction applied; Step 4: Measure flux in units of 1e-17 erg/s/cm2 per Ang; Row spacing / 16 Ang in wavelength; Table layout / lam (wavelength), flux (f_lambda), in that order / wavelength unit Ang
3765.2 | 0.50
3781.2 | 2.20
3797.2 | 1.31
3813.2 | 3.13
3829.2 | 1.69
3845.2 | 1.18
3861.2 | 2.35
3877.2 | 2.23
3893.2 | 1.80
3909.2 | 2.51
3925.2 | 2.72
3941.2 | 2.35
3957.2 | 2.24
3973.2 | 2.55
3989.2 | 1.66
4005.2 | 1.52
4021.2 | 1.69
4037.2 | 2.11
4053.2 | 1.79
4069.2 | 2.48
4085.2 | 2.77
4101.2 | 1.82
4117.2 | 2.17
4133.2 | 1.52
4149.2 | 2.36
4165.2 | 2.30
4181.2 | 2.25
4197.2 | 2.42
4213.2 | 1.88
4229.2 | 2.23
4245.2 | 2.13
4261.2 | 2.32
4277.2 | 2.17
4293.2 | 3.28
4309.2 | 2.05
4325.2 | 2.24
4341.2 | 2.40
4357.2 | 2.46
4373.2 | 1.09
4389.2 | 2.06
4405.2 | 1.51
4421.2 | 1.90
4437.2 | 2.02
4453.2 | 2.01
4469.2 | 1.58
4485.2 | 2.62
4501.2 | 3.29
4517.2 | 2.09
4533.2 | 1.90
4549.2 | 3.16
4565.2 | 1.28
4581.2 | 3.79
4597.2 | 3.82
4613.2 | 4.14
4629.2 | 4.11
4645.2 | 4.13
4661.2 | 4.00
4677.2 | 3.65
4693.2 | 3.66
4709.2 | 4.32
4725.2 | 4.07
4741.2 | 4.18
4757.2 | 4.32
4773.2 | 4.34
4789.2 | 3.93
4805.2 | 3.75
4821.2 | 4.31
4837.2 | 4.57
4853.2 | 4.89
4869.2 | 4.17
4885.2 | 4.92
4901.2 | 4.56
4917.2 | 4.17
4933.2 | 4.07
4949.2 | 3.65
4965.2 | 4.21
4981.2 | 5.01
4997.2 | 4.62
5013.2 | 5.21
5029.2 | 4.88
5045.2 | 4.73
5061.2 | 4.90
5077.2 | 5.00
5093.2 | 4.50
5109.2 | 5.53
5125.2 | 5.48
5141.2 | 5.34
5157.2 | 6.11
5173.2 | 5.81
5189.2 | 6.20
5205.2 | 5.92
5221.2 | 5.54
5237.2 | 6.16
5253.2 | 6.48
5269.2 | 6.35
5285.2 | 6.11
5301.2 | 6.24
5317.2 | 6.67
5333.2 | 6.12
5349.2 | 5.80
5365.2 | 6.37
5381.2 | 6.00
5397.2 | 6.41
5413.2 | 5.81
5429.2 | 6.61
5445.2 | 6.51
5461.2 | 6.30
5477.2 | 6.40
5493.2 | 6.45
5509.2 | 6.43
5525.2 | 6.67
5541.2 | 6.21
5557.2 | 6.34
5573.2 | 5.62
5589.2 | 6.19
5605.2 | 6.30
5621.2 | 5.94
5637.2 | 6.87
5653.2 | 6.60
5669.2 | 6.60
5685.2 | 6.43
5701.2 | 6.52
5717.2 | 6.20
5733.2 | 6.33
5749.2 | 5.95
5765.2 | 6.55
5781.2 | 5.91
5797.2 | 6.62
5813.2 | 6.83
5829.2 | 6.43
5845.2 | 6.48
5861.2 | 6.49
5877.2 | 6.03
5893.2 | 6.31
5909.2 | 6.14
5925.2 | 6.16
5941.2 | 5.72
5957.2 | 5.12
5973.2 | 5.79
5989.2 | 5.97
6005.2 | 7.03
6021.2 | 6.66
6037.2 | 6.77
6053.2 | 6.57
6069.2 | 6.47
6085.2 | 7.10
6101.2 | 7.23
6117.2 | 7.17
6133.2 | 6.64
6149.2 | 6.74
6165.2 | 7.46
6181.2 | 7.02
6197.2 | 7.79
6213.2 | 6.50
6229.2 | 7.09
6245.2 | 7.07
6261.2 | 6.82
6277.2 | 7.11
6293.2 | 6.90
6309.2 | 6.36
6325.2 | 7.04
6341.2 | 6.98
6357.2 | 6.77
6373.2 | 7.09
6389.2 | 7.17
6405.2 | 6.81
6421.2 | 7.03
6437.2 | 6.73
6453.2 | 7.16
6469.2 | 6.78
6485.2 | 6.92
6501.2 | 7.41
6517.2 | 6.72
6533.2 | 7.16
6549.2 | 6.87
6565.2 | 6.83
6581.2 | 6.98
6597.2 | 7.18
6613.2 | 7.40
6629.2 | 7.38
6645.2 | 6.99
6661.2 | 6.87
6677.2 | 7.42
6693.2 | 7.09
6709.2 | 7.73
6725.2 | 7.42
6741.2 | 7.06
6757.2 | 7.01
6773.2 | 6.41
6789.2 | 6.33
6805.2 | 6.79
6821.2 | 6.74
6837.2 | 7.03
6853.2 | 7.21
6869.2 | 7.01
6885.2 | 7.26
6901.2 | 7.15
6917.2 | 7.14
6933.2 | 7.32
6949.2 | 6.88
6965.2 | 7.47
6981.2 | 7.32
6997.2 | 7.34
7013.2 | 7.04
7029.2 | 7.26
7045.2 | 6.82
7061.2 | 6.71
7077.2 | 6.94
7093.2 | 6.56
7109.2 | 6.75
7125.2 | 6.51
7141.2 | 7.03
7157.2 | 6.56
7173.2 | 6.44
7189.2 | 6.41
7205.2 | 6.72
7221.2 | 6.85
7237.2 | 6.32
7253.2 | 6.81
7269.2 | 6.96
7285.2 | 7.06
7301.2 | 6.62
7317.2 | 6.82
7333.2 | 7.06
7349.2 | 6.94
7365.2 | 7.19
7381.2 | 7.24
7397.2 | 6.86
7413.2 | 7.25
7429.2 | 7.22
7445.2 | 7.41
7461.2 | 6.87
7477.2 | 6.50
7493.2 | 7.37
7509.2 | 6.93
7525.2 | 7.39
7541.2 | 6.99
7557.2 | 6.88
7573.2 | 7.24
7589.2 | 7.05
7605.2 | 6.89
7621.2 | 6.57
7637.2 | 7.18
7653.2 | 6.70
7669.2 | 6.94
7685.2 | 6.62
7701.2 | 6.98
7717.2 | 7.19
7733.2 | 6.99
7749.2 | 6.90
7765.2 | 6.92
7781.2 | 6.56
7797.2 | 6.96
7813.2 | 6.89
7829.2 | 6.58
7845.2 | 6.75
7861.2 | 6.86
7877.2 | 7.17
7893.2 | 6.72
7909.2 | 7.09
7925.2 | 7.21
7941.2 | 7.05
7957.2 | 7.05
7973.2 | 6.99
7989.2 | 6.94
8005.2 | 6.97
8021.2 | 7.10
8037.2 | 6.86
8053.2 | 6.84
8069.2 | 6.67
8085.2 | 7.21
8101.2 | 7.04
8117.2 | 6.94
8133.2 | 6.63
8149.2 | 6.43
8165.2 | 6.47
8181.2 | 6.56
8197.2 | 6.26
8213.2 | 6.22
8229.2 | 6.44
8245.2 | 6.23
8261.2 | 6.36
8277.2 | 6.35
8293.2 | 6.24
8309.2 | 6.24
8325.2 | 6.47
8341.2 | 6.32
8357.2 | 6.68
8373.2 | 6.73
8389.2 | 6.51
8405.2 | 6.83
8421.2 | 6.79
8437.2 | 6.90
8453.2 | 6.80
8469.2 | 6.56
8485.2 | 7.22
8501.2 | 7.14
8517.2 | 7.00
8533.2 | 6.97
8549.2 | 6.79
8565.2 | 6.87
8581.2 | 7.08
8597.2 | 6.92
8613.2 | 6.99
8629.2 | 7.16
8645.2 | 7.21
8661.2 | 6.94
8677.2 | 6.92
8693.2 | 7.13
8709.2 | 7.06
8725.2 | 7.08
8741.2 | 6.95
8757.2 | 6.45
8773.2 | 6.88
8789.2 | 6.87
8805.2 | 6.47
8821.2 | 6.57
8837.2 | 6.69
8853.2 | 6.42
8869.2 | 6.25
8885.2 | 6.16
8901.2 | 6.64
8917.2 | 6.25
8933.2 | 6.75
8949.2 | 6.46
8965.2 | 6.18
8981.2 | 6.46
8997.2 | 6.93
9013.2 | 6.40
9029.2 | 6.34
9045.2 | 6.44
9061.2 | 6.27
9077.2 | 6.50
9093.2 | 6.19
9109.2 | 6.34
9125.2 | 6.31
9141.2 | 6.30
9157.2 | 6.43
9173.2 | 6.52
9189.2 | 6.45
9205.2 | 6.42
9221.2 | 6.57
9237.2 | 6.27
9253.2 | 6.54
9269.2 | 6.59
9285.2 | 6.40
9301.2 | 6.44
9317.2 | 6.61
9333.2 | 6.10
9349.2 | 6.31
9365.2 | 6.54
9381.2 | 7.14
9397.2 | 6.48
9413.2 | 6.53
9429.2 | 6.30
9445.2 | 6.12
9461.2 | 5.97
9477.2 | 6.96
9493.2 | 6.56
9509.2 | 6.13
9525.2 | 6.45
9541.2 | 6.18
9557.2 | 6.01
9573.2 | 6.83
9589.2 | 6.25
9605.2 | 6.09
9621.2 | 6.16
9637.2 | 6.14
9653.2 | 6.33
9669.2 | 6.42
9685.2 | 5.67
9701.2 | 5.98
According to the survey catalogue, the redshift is 0.15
